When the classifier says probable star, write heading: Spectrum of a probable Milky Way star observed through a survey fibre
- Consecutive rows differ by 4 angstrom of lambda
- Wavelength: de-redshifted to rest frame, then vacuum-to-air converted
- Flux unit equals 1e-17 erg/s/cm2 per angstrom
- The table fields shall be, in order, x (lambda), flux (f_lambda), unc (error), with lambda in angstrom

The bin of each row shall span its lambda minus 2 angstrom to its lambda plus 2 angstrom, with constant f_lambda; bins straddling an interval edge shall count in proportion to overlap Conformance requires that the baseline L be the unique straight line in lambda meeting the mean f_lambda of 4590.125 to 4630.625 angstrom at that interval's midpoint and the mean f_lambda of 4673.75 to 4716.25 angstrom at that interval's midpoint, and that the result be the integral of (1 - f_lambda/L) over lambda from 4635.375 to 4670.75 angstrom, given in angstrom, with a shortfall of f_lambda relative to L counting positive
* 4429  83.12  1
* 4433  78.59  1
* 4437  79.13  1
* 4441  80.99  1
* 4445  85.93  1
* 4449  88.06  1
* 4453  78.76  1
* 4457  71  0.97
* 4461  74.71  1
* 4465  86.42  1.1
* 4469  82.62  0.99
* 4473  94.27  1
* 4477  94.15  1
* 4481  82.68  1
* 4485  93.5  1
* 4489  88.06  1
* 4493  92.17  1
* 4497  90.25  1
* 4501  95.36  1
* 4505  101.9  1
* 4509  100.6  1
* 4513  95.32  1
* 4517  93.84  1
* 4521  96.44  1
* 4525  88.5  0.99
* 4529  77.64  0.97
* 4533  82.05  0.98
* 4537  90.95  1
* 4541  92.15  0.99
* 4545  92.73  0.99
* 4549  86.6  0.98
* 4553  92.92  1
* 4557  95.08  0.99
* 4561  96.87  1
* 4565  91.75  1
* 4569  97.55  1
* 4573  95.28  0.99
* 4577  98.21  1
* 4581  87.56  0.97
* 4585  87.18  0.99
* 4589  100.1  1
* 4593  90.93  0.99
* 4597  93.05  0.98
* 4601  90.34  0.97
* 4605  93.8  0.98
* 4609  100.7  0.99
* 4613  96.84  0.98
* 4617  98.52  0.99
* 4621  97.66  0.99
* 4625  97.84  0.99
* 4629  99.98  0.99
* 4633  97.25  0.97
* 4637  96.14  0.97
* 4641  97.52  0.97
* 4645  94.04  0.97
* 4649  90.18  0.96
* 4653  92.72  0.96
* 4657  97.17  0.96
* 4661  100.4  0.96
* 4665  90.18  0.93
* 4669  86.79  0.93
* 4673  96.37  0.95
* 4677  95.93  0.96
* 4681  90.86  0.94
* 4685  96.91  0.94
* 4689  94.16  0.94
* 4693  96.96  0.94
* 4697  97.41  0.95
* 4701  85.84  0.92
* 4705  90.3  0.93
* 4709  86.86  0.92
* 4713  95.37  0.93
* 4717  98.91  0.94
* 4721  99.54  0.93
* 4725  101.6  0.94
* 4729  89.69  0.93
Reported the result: 0.27 angstrom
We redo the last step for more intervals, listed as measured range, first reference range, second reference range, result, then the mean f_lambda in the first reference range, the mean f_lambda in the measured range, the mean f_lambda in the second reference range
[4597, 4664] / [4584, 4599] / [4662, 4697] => -1.9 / 93.2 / 96.1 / 93.9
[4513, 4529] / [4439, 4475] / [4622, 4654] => -0.8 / 82.5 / 91.3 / 95.9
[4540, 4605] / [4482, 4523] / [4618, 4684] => 1.2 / 94.4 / 93.1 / 95.1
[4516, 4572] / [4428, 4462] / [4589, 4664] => -1.5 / 80.1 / 91.1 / 95.9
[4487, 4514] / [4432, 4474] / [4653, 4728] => -3.4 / 81.6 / 94.8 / 94.4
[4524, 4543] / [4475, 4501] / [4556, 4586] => 1.3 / 90.5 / 86.1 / 93.9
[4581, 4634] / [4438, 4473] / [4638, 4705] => -3.0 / 81.8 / 95.4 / 93.9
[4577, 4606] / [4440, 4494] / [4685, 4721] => -0.8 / 85.2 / 92.2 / 93.8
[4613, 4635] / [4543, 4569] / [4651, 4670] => -1.1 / 93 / 98.1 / 93.8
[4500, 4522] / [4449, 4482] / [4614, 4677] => -2.8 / 83.4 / 97.4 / 95.6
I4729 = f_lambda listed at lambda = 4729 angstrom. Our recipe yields 89.69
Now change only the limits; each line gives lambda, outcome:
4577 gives 98.21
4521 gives 96.44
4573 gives 95.28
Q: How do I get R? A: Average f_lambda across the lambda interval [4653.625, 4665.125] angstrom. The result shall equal 96.5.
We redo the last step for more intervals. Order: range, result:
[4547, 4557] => 90.8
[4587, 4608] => 94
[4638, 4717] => 93.6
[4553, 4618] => 94.5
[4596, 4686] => 95.3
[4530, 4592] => 92.2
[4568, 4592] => 94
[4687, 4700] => 95.4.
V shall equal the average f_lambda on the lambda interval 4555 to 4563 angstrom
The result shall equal 96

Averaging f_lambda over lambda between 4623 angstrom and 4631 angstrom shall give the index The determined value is 98.9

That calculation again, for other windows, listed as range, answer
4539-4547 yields 92.4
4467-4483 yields 88.4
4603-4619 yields 97.5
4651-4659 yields 94.9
